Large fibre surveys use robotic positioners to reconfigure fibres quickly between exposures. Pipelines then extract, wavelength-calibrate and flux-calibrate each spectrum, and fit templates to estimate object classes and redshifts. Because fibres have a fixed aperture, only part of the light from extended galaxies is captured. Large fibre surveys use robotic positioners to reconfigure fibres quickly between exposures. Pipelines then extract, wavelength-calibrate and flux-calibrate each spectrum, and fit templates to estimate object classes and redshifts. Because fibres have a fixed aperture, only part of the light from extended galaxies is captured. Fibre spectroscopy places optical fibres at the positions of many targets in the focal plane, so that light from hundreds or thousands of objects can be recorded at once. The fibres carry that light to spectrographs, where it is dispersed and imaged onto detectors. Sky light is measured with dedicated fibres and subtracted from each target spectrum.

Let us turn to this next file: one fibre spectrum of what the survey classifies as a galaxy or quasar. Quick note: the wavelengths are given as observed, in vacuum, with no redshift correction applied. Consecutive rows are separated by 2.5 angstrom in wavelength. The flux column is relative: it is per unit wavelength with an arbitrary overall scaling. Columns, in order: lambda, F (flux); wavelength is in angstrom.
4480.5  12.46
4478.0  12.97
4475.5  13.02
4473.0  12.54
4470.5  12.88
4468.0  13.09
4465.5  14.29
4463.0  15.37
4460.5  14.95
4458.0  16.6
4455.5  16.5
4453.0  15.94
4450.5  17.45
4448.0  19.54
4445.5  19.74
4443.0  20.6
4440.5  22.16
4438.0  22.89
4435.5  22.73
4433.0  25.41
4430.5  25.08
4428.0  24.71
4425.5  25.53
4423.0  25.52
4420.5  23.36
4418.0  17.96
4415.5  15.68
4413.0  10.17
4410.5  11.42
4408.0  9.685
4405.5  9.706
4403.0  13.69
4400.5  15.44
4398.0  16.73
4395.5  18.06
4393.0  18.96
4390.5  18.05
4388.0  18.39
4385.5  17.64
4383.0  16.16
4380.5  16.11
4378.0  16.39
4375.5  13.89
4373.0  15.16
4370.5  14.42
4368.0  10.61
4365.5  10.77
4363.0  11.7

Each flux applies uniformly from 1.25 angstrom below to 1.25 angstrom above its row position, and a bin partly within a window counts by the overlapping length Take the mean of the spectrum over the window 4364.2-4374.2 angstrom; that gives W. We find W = 12.7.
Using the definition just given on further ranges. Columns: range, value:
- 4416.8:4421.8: 20.7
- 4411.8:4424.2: 18.5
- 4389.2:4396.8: 18.3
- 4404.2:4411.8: 10.3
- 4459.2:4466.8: 14.9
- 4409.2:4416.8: 12.4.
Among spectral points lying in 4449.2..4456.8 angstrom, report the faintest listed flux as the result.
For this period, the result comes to 15.94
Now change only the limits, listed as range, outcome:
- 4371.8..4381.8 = 13.89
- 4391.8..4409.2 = 9.685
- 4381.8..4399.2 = 16.16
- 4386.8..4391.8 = 18.05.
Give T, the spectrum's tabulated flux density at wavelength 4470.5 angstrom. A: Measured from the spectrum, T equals 12.88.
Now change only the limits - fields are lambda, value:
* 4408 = 9.685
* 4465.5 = 14.29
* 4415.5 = 15.68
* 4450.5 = 17.45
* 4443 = 20.6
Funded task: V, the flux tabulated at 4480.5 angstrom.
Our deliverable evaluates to 12.46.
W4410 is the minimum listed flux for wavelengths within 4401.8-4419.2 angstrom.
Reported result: 9.685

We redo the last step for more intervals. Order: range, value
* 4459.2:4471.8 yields 12.88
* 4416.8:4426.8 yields 17.96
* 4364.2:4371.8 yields 10.61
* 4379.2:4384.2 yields 16.11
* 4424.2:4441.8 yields 22.16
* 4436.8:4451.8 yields 17.45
